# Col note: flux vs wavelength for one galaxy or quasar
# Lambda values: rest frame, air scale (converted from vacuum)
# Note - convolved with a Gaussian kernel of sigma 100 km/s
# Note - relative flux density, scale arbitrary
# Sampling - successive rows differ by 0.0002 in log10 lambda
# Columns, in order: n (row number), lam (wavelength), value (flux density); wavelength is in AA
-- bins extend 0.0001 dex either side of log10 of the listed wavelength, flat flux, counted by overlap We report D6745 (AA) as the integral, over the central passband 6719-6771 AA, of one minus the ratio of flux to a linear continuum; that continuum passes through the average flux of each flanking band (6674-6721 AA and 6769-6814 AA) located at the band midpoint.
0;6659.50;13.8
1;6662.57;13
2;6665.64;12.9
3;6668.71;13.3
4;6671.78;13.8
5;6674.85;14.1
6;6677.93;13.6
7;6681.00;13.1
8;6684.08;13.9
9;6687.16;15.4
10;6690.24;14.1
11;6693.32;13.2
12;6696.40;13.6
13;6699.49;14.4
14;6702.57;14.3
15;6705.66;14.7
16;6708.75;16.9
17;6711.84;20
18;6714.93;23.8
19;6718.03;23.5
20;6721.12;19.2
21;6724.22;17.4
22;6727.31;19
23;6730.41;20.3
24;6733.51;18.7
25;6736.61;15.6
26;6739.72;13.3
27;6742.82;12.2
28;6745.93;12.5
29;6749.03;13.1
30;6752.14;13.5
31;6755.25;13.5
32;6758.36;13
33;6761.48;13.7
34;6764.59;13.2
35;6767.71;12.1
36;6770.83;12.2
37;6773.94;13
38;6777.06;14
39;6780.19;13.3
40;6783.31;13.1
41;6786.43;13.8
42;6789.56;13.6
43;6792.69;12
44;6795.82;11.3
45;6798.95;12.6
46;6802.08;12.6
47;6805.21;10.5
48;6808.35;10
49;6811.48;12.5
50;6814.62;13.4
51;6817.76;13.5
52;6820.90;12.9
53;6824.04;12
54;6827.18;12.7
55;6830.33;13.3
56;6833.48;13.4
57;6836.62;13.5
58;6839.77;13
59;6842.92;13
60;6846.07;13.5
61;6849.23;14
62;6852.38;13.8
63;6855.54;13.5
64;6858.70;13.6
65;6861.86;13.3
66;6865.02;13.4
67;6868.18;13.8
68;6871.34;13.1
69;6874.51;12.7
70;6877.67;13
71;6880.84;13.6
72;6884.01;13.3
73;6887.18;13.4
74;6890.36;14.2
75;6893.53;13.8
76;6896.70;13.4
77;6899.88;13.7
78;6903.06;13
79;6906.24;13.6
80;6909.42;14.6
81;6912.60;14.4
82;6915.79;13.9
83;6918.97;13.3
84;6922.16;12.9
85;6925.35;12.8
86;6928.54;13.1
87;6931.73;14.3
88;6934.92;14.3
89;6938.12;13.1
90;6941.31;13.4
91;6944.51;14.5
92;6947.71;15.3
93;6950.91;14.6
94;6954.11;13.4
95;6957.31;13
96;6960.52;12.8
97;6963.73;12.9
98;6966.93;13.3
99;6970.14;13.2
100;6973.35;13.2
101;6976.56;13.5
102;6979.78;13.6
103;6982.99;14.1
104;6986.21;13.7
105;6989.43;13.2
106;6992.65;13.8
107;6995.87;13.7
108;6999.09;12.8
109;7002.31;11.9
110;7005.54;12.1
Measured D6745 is -2.6 AA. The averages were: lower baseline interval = 16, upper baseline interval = 12.5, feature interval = 15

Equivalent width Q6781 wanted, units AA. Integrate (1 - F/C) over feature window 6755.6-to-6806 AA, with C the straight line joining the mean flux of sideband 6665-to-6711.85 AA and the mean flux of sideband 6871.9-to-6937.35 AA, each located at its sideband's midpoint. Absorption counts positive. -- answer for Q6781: 4.3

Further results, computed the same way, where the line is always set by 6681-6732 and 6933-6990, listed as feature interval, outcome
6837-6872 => 3.7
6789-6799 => 2.3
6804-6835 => 6.1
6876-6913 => 2.2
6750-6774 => 4.8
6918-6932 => 0.9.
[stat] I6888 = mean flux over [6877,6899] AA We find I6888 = 13.6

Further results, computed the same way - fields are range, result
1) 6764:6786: 13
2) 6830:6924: 13.5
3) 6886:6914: 13.8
